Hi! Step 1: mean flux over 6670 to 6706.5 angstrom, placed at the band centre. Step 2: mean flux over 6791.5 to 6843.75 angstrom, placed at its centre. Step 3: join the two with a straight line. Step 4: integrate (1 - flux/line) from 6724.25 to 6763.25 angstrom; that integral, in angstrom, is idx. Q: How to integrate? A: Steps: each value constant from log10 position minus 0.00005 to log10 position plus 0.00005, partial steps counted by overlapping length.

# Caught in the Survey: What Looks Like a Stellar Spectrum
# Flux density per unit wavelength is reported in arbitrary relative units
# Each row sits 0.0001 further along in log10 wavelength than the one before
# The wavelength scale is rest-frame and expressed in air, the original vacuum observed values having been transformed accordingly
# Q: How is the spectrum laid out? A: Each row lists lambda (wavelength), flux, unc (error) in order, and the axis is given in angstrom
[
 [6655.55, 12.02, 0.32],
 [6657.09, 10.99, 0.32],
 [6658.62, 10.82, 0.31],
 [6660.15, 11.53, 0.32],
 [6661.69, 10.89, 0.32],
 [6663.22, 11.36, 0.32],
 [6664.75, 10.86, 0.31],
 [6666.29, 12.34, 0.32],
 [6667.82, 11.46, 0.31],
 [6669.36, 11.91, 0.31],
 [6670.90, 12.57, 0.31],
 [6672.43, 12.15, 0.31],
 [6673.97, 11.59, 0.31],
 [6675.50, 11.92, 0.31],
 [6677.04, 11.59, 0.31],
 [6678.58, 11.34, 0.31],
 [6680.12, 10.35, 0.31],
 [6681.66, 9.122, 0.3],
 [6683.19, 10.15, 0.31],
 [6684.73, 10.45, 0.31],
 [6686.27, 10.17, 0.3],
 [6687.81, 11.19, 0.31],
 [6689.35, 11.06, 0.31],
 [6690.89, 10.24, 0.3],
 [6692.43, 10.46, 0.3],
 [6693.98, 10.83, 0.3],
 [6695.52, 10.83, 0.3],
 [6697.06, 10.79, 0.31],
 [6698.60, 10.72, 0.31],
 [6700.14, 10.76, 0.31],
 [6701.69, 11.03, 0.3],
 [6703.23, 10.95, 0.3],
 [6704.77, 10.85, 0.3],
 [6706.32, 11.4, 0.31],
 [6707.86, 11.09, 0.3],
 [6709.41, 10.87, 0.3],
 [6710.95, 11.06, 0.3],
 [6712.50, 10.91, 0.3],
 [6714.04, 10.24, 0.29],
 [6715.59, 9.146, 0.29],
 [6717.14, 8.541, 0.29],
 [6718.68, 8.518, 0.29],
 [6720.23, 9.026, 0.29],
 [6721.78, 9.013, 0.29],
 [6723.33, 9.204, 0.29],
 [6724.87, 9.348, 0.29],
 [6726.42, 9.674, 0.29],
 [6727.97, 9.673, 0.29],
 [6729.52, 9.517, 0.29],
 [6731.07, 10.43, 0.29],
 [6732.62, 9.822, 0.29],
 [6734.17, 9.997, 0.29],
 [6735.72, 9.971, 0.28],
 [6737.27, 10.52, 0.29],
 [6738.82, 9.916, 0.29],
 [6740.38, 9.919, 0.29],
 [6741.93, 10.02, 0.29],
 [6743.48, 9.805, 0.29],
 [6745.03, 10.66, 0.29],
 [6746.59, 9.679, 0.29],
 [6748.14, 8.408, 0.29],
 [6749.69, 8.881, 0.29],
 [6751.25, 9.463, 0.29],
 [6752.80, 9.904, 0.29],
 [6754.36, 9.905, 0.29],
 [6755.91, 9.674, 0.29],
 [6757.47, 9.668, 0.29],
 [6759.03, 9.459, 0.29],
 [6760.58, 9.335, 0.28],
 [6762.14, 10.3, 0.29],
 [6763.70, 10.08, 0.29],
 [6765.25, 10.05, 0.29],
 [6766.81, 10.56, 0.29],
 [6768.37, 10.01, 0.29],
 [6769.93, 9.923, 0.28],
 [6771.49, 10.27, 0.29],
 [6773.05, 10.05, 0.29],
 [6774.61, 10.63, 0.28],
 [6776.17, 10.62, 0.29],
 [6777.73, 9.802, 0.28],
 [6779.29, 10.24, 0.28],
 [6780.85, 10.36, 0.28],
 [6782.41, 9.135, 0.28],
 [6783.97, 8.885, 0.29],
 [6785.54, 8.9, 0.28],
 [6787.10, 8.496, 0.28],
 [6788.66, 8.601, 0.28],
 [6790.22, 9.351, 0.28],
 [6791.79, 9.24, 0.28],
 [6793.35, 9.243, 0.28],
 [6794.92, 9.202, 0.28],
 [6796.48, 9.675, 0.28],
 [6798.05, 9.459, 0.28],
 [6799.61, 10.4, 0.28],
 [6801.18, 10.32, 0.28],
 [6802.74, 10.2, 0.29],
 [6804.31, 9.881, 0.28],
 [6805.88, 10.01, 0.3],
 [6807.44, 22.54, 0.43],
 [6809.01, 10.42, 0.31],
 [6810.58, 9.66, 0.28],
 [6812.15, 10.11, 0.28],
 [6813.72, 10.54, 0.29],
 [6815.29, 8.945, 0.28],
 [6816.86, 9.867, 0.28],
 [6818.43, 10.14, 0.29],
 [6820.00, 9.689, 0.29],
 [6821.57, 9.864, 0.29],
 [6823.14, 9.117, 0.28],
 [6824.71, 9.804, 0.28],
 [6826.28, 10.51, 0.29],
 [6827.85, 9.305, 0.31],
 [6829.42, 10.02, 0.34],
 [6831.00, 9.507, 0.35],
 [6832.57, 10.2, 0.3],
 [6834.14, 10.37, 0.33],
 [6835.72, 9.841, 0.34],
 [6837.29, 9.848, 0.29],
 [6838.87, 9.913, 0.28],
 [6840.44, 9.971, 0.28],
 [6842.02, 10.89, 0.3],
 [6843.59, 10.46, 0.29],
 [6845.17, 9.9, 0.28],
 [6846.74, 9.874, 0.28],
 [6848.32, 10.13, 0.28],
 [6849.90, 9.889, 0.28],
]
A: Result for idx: 3.3 angstrom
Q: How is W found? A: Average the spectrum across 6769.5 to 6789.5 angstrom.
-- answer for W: 9.68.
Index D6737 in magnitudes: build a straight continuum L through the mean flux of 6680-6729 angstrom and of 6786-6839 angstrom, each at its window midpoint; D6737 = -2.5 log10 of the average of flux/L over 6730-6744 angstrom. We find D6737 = 0.02 mag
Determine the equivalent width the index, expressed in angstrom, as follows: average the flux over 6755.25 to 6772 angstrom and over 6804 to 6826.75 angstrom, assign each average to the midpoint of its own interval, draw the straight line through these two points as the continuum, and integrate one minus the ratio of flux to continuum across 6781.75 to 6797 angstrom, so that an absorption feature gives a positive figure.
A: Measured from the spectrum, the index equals 1.9 angstrom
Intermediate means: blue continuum 9.93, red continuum 10.8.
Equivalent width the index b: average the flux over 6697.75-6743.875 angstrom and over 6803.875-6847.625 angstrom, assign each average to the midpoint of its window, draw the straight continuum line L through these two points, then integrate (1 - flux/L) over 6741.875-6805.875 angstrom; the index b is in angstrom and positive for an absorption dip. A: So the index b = 3.2 angstrom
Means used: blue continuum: 10.1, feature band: 9.73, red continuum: 10.4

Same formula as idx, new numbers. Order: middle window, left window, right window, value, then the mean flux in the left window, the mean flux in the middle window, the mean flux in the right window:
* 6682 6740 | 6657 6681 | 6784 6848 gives 4.6 angstrom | 11.5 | 10.2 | 10.1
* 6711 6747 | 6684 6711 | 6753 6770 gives 2.1 angstrom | 10.8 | 9.75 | 9.9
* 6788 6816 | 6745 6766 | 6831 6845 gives -1.5 angstrom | 9.64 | 10.4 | 10.1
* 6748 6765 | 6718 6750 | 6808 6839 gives 0.2 angstrom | 9.63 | 9.61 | 9.97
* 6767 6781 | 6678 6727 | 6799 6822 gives 0.6 angstrom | 10.3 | 10.2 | 10.9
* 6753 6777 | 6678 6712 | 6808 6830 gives 0.6 angstrom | 10.7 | 10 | 9.98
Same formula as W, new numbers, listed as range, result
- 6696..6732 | 10.1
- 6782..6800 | 9.19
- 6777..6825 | 10.1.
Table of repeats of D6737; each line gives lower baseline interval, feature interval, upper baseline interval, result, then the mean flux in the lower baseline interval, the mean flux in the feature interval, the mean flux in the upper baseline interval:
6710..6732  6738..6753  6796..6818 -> 0.03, 9.61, 9.66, 10.9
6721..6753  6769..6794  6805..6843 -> 0.05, 9.7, 9.61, 10.5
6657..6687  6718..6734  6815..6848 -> 0.14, 11.2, 9.45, 9.93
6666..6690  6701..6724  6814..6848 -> 0.08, 11.2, 10.1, 9.92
